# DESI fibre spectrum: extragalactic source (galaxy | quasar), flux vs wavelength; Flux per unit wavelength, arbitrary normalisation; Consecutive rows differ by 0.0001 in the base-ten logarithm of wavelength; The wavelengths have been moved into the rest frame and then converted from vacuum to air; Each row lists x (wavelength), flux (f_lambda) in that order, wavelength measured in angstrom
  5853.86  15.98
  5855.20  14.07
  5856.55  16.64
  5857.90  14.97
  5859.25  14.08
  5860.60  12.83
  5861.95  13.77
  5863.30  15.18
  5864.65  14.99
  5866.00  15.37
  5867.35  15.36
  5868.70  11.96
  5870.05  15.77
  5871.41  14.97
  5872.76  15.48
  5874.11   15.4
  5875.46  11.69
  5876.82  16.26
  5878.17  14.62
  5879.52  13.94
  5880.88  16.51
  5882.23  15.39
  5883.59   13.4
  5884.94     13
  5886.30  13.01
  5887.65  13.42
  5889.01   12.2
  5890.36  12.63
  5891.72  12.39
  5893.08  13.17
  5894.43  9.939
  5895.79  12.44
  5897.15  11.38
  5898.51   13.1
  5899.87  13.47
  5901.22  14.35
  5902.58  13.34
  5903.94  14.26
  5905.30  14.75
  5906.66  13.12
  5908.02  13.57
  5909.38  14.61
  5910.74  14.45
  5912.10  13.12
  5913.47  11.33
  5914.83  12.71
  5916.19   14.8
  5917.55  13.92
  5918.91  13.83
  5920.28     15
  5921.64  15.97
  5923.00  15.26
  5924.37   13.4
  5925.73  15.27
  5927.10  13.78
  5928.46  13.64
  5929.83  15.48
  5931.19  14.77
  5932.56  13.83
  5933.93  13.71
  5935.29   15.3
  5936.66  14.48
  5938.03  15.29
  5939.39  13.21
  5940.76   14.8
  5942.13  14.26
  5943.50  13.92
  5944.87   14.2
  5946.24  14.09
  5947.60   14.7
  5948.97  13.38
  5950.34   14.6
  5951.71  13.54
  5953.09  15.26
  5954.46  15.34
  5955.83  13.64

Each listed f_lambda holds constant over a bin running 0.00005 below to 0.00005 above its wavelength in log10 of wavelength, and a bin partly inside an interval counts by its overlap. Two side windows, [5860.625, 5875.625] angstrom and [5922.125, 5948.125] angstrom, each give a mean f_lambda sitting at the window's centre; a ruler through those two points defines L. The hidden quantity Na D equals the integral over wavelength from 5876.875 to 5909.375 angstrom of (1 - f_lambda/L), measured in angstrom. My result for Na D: 2.4 angstrom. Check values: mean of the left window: 14.6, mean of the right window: 14.4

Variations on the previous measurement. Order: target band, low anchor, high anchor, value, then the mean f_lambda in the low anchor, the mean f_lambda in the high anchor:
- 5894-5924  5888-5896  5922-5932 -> -0.63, 12.2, 14.6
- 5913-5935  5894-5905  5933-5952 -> -0.86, 12.9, 14.3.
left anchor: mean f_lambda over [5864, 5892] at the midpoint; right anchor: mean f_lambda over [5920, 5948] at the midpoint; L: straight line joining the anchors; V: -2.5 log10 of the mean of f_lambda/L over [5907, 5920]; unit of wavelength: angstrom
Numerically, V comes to 0.06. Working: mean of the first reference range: 14.2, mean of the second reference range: 14.5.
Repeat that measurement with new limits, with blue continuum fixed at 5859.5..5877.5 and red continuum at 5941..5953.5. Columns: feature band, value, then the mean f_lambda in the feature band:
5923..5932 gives -0.01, 14.4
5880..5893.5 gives 0.07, 13.5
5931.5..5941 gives -0.01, 14.4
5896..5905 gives 0.08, 13.3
